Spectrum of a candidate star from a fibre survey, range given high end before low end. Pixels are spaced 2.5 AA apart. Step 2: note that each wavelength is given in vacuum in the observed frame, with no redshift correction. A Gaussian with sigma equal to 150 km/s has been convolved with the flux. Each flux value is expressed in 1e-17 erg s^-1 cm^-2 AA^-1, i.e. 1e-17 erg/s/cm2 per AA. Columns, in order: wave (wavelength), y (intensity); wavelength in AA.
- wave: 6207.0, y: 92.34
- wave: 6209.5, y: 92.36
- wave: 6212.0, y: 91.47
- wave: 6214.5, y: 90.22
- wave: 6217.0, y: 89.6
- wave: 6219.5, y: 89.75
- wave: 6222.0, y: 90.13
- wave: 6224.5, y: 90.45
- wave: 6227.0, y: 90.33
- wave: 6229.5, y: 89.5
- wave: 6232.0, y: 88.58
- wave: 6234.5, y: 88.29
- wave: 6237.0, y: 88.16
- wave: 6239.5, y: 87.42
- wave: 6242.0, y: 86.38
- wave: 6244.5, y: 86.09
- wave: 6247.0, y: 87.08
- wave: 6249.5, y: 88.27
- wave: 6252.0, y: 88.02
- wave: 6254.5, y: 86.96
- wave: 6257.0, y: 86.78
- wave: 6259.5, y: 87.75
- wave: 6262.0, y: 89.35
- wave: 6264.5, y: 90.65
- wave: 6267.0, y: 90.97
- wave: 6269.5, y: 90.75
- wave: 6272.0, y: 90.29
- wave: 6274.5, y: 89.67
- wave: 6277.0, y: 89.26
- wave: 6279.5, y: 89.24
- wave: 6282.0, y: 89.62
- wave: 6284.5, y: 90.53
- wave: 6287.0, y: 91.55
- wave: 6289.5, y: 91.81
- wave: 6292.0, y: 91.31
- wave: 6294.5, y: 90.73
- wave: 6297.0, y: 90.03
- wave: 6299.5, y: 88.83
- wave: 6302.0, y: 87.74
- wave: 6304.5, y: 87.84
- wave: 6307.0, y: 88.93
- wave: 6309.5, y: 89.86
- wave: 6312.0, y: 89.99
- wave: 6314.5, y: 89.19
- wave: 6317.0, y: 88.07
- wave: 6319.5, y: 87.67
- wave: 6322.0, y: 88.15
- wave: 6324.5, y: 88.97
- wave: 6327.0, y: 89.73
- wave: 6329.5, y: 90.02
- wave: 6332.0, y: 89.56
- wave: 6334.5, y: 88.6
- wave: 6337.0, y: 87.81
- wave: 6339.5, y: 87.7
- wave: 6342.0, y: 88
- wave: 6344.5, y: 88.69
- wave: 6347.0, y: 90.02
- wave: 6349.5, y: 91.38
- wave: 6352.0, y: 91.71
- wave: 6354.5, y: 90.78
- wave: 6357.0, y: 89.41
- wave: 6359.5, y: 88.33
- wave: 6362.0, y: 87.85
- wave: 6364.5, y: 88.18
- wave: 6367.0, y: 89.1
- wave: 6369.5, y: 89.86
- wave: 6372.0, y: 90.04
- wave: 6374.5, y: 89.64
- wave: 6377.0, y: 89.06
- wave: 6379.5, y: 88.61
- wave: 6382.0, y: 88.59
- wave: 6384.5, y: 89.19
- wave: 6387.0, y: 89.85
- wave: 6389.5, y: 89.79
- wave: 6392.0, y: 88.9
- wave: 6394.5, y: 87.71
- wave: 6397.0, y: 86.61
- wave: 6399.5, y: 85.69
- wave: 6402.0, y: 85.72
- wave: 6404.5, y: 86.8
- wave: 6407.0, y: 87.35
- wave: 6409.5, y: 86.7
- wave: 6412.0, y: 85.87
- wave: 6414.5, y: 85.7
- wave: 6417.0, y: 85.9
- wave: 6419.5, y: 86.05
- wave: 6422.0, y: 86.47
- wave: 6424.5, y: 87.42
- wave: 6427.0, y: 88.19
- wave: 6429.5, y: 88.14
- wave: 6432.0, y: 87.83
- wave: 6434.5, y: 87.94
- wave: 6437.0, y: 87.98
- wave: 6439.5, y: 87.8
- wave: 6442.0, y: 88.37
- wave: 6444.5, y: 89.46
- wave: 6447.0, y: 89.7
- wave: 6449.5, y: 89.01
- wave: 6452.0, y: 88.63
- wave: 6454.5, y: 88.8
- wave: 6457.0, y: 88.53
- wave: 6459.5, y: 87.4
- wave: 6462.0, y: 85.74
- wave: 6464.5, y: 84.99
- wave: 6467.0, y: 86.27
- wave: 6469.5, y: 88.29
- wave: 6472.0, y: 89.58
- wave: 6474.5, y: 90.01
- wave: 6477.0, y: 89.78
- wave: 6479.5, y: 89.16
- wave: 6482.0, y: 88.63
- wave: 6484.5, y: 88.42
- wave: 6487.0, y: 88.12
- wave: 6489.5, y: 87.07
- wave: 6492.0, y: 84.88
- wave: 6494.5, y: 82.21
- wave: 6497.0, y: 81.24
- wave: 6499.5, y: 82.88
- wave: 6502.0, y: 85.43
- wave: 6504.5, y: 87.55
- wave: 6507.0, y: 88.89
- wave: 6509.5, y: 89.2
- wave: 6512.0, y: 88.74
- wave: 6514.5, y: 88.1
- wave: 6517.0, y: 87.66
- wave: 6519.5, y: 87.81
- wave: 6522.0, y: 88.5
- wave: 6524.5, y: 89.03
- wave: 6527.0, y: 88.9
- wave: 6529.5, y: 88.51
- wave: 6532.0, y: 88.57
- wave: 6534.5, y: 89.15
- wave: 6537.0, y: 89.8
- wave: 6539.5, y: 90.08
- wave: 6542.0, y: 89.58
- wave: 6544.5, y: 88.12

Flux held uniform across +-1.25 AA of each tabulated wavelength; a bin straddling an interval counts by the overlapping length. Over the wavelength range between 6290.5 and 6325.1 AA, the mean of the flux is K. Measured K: 89.1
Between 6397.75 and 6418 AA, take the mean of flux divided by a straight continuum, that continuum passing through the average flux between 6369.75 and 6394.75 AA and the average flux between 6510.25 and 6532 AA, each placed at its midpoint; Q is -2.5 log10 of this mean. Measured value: 0.035 mag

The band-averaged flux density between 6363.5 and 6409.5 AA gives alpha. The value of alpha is 88.3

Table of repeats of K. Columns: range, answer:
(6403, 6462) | 87.6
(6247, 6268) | 88.5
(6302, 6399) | 89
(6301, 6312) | 88.8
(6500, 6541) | 88.4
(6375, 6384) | 88.9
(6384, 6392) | 89.5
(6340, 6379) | 89.4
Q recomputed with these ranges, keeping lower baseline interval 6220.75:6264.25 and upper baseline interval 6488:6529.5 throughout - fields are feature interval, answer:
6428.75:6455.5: -0.02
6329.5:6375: -0.02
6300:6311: -0.01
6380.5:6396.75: -0.02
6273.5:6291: -0.03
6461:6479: -0.01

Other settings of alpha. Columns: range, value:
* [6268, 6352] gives 89.5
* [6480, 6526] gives 87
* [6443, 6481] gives 88.4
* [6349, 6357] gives 91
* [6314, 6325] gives 88.3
